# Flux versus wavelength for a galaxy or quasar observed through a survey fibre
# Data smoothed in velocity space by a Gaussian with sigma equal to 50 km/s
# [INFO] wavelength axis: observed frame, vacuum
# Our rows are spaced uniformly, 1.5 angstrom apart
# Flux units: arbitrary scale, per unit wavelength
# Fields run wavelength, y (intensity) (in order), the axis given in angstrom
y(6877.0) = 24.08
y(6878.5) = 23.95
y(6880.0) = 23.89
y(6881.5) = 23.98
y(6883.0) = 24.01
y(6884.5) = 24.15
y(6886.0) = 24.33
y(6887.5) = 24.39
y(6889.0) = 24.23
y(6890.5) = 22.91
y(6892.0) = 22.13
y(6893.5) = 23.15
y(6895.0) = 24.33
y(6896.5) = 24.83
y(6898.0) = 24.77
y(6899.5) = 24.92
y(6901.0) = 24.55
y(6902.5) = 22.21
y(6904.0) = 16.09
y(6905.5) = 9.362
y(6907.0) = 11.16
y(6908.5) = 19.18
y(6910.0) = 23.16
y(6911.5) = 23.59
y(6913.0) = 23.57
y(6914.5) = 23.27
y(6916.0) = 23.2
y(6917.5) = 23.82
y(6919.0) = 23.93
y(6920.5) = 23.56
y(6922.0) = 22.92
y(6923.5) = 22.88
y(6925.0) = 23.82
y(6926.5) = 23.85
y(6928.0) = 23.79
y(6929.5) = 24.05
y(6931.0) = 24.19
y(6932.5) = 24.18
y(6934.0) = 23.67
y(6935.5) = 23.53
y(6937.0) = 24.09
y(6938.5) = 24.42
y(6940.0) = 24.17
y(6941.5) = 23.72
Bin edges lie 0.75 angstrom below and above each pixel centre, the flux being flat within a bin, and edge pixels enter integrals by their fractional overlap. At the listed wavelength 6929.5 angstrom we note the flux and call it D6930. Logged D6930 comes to 24.05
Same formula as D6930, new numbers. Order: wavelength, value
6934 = 23.67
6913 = 23.57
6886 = 24.33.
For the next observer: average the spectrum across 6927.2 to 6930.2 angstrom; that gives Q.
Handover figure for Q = 23.9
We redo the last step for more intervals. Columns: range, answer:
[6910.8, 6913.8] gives 23.6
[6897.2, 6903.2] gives 24.1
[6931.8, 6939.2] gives 24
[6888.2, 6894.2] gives 23.1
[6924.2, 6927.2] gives 23.8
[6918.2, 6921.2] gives 23.7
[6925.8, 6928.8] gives 23.8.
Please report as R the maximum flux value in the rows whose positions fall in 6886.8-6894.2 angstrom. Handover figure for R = 24.39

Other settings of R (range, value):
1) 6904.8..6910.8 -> 23.16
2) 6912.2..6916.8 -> 23.57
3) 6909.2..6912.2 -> 23.59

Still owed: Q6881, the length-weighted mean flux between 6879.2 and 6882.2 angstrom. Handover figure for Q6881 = 23.9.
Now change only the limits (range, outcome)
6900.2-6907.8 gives 16.7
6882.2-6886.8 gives 24.2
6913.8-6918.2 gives 23.4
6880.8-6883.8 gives 24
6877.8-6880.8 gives 23.9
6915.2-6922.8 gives 23.5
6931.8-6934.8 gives 23.9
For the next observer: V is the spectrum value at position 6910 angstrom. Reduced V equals 23.16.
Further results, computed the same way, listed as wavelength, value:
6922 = 22.92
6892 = 22.13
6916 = 23.2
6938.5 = 24.42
